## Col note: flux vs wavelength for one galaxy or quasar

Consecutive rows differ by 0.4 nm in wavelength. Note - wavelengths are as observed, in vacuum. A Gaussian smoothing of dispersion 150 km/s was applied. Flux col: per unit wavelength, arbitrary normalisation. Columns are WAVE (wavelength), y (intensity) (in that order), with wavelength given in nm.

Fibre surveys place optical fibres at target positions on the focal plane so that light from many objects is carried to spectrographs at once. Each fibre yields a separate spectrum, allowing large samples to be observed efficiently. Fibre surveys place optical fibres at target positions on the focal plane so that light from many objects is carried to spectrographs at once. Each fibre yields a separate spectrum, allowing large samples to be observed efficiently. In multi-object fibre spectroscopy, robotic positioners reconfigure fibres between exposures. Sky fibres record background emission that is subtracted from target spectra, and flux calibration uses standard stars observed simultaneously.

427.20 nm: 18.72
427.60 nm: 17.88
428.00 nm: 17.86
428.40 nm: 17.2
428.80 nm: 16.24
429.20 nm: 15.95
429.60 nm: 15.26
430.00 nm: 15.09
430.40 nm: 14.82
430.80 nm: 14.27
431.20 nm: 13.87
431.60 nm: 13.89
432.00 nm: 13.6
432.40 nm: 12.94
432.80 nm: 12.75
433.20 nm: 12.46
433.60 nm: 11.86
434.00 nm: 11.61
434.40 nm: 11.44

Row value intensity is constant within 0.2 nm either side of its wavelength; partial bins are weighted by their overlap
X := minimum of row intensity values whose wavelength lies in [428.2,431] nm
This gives 14.27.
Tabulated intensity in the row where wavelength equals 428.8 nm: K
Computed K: 16.24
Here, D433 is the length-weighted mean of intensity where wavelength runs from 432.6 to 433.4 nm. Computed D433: 12.6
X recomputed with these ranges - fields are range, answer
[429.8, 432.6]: 12.94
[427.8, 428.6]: 17.2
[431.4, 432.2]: 13.6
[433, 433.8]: 11.86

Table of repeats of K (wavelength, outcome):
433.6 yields 11.86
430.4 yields 14.82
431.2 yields 13.87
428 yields 17.86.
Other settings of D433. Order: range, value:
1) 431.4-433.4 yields 13.1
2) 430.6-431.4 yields 14.1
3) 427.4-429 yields 17.3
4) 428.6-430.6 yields 15.5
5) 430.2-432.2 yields 14.1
